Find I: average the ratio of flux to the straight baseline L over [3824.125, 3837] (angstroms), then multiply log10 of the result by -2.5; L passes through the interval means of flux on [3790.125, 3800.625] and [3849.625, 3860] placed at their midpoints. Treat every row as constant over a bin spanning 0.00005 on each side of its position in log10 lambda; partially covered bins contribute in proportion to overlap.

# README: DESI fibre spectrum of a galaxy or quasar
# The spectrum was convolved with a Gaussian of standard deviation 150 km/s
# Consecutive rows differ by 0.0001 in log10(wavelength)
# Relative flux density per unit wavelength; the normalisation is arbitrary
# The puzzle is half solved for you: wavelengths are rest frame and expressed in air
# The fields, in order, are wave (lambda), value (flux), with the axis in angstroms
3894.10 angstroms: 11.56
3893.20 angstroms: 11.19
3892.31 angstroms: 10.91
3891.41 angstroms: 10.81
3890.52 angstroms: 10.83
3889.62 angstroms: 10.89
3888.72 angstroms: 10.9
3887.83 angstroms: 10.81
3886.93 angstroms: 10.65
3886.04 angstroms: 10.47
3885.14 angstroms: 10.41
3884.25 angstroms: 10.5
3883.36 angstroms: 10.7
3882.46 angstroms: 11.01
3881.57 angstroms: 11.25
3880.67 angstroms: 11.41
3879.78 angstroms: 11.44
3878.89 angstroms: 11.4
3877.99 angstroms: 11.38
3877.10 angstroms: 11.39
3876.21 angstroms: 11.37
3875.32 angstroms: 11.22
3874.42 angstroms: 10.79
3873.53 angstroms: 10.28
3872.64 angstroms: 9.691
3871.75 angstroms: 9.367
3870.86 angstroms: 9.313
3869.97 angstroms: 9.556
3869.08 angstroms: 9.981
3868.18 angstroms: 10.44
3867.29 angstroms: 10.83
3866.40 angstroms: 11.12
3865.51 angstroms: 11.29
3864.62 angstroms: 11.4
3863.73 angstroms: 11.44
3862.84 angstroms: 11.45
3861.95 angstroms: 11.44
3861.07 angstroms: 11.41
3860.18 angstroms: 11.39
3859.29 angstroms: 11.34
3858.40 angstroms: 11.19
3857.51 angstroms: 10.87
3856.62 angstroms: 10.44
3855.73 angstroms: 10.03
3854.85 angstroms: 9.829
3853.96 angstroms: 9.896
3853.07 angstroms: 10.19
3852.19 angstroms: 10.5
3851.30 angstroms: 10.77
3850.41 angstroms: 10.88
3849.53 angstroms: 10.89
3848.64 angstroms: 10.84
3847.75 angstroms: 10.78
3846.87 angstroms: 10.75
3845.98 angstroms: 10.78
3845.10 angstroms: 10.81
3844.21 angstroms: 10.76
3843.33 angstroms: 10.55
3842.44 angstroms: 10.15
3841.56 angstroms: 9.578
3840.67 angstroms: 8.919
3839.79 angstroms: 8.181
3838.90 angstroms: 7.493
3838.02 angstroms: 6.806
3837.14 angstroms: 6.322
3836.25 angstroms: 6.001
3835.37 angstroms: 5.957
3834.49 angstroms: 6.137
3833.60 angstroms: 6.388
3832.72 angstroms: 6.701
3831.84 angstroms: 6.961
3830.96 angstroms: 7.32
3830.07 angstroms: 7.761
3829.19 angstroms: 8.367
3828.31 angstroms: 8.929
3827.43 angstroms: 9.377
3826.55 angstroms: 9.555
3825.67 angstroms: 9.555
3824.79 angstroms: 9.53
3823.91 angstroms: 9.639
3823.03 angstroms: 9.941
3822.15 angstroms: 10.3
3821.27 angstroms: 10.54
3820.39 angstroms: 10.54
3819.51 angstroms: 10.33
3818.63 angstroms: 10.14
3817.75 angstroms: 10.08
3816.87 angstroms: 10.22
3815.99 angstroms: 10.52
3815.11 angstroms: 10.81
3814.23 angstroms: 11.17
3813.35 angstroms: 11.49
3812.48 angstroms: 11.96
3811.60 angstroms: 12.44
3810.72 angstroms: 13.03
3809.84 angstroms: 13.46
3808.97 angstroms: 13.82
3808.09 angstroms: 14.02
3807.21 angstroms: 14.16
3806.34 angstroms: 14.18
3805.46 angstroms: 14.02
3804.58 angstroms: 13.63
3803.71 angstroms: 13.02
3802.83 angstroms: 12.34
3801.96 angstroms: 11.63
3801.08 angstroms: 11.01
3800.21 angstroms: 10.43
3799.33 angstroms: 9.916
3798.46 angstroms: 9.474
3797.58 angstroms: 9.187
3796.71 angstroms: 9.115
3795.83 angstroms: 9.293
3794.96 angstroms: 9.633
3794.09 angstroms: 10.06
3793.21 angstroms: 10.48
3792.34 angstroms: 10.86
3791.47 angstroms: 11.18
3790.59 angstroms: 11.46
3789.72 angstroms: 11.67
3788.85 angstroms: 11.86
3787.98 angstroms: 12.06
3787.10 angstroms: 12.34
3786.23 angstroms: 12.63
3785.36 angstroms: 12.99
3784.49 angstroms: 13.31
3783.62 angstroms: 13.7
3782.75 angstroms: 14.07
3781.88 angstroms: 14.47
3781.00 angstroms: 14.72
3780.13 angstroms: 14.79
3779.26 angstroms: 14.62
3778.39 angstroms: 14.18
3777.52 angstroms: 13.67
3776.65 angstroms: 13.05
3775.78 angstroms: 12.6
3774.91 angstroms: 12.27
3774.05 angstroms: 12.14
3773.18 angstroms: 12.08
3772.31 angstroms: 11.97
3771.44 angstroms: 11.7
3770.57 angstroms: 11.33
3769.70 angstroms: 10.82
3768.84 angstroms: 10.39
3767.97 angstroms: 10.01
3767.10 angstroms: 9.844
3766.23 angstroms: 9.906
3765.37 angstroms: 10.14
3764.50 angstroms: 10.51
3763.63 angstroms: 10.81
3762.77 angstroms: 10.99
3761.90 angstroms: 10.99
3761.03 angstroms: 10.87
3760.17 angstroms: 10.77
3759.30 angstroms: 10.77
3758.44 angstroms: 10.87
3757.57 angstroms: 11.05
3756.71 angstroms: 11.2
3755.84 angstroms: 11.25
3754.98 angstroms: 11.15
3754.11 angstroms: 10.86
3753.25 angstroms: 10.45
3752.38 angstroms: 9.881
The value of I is 0.32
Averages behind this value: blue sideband 10.1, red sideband 10.6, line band 7.75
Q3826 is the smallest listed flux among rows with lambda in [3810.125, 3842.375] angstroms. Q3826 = 5.957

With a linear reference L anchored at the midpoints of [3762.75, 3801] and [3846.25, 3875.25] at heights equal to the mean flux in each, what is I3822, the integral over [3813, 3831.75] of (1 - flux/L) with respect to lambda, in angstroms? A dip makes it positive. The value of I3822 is 2.3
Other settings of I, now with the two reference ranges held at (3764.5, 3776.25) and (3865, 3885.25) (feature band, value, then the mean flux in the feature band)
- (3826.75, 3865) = 0.143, 9.49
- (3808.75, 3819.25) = -0.053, 11.5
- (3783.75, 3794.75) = -0.065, 11.8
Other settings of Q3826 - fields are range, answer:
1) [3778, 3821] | 9.115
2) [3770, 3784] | 11.33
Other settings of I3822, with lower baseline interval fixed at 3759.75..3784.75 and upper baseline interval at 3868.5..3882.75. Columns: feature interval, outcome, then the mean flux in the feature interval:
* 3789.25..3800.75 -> 1.5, 10.2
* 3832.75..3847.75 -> 3.6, 8.5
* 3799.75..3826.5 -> -0.1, 11.6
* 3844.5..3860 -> 0.5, 10.6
